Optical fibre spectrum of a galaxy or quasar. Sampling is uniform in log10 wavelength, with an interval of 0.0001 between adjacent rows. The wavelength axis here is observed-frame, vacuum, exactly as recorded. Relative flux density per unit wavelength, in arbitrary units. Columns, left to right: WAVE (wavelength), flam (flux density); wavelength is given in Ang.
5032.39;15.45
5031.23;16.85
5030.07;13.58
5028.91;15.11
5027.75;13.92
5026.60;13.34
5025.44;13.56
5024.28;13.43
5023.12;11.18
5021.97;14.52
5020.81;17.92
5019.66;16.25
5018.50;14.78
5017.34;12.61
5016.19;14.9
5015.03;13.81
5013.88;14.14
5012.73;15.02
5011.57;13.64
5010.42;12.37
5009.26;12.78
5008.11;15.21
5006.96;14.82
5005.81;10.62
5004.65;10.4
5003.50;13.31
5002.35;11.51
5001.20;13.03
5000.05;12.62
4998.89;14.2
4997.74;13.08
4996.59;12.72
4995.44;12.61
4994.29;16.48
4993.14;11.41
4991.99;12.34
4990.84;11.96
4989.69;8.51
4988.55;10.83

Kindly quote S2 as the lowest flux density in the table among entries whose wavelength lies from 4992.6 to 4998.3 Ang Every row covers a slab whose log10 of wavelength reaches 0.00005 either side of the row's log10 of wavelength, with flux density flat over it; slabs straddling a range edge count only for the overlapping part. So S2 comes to 11.41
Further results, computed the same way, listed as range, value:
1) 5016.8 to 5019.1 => 12.61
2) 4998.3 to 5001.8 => 12.62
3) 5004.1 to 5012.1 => 10.4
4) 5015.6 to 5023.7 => 11.18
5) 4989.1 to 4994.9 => 8.51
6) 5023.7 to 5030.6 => 13.34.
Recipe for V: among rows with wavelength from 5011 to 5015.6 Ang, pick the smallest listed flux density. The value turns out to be 13.64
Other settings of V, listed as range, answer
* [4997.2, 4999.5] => 13.08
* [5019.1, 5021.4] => 16.25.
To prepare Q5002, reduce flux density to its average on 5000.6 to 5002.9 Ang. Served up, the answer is 12.3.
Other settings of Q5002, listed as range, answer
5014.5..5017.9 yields 13.8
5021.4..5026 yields 13.2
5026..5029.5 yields 14.1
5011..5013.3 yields 14.3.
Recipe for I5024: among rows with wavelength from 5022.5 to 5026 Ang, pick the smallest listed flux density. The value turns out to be 11.18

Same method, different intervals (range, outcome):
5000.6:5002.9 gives 11.51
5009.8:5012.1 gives 12.37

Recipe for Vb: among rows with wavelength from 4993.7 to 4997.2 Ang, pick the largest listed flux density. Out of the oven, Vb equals 16.48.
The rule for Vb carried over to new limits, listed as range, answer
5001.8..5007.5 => 14.82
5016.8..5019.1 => 14.78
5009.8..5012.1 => 13.64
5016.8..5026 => 17.92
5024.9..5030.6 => 15.11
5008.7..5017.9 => 15.02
